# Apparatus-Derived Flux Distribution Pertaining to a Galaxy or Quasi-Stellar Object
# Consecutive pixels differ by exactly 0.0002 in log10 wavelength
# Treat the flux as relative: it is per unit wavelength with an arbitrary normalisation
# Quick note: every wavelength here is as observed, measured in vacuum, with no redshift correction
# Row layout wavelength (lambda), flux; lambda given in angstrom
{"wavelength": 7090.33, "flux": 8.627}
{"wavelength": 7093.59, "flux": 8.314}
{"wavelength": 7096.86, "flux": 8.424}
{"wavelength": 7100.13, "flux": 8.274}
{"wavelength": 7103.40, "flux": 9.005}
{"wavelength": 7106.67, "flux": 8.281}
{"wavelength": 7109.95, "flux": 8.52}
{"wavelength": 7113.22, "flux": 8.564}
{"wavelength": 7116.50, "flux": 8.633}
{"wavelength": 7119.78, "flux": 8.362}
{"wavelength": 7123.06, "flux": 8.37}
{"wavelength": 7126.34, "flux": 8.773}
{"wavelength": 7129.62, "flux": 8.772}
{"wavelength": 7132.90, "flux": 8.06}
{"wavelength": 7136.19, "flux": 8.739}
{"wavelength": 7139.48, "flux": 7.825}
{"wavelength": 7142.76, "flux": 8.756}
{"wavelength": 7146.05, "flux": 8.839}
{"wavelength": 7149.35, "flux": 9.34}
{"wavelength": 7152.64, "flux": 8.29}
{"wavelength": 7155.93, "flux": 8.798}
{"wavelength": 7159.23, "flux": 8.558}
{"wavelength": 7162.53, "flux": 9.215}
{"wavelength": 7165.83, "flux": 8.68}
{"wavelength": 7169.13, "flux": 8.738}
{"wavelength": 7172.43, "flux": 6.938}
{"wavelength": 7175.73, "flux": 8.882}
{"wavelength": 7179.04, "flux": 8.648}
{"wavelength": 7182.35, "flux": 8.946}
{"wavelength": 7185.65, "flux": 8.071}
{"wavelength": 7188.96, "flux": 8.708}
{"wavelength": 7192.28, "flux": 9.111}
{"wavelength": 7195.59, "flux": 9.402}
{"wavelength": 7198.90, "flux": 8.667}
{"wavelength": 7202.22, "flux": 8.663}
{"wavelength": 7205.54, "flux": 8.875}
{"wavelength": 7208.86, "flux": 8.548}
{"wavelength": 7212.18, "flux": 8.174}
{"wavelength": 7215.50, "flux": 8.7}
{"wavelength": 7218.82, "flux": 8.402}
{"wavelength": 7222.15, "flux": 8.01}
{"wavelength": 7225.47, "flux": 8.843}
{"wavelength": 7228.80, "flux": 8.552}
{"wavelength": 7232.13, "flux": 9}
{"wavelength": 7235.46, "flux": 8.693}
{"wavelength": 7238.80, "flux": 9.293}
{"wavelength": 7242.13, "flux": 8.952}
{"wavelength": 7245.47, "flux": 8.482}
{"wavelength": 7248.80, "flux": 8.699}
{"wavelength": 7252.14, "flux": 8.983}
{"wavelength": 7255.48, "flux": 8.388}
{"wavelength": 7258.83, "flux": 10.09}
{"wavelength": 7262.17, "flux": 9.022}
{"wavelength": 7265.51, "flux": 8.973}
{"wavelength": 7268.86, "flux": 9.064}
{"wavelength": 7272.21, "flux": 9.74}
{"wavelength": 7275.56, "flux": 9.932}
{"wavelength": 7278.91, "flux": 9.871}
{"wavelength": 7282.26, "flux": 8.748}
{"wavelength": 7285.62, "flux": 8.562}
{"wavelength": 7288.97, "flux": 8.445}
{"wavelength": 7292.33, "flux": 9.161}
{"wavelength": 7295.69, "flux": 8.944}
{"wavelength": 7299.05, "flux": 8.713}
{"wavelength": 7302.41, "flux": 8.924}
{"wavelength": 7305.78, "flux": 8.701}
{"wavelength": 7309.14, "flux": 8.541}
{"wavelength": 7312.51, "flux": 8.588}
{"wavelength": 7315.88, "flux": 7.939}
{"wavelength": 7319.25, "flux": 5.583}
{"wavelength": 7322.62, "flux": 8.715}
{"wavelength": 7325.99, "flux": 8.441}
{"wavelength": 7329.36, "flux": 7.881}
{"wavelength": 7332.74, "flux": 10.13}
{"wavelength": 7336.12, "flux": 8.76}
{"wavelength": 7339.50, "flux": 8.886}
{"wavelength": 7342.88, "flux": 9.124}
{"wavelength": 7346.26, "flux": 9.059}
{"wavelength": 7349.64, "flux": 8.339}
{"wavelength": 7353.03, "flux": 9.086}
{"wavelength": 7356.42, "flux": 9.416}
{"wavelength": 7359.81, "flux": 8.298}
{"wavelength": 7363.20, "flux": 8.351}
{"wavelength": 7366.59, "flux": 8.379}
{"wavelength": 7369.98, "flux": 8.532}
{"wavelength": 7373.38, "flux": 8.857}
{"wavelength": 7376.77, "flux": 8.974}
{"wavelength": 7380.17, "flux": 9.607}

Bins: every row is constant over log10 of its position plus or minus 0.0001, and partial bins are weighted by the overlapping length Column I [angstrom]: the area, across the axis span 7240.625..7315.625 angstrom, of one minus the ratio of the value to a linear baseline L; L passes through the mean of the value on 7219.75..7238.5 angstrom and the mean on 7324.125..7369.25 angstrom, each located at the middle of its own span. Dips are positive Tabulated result -2.17 angstrom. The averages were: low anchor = 8.66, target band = 8.96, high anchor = 8.78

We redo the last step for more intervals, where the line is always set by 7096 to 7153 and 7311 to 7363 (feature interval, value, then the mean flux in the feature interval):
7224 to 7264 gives -1.7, 8.92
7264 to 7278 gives -1.5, 9.45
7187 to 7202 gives -0.7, 8.92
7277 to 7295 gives -0.9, 8.97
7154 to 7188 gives 0.0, 8.55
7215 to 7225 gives 0.2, 8.39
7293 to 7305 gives -0.5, 8.87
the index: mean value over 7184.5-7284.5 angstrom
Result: 8.89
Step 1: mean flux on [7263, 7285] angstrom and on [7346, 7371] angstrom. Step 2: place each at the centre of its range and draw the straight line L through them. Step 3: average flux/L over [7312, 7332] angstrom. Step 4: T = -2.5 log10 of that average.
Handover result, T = 0.132 mag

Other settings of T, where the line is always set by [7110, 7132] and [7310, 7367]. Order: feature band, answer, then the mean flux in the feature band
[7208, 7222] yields 0.02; 8.4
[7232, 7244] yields -0.05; 8.97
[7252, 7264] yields -0.07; 9.14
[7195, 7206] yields -0.04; 8.85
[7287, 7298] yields -0.04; 8.84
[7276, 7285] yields -0.09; 9.31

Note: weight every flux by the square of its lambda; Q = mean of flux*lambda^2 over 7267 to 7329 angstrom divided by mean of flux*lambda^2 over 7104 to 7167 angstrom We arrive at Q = 1.06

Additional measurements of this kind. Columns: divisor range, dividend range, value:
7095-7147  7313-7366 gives 1.07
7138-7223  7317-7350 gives 1.03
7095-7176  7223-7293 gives 1.09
